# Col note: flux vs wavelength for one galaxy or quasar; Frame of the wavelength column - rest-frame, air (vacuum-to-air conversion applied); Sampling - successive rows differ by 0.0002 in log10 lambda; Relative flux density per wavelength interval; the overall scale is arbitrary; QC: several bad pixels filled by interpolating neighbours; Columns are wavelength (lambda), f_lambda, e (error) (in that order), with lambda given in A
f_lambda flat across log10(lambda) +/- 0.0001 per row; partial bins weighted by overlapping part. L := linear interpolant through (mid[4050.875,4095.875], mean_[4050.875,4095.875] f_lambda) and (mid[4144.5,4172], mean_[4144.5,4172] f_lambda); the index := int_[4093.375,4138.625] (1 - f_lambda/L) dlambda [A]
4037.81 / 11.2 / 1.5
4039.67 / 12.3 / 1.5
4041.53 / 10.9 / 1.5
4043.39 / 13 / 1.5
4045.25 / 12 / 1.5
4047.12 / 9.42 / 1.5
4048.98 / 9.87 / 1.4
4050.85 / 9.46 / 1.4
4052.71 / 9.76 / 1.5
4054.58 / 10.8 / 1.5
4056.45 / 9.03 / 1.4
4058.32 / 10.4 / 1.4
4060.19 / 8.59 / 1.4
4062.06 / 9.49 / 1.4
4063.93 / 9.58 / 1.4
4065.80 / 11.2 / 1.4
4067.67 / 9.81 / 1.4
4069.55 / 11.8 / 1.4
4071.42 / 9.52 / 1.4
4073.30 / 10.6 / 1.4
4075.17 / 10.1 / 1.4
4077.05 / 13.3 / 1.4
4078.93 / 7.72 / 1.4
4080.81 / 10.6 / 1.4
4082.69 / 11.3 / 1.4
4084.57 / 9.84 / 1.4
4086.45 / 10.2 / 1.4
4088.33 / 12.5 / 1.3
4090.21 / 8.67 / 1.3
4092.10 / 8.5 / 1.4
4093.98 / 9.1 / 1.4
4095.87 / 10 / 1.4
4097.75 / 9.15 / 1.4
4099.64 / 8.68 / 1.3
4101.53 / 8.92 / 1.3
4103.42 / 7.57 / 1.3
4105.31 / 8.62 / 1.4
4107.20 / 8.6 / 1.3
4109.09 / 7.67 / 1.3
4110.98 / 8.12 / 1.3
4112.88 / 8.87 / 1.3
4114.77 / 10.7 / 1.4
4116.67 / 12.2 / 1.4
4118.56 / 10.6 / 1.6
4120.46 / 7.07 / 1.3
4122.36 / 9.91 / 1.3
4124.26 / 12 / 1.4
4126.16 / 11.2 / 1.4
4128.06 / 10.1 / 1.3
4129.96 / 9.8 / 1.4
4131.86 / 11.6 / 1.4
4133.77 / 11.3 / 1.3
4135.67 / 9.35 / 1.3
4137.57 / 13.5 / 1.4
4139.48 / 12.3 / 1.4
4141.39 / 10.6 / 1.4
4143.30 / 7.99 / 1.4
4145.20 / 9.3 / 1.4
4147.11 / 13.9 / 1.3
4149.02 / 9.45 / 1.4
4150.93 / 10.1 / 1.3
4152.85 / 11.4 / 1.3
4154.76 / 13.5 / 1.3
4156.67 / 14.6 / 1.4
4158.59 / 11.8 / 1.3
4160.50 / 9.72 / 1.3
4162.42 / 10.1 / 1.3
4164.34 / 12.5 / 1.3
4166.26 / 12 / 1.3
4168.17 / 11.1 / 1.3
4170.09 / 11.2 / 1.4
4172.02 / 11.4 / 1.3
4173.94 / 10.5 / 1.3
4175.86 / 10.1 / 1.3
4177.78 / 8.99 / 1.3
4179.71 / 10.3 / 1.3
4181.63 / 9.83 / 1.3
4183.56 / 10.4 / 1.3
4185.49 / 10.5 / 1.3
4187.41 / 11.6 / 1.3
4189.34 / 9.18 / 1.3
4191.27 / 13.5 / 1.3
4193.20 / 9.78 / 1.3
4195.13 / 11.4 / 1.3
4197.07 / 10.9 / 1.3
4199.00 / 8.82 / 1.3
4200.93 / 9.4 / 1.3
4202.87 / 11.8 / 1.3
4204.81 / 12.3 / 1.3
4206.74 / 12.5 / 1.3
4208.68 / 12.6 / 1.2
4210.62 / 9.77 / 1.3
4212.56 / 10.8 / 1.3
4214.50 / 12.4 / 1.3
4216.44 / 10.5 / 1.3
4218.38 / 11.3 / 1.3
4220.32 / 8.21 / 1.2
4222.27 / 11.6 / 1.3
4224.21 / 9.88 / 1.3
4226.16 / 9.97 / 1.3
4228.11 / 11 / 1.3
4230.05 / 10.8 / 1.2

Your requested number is 4.27 A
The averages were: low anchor 10.1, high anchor 11.5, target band 9.79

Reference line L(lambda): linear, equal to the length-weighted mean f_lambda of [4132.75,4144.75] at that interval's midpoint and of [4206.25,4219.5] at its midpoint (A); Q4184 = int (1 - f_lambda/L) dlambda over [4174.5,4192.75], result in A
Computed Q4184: 1.1 A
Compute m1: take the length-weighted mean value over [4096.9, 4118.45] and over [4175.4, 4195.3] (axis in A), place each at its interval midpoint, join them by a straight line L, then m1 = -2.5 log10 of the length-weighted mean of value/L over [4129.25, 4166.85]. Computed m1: -0.15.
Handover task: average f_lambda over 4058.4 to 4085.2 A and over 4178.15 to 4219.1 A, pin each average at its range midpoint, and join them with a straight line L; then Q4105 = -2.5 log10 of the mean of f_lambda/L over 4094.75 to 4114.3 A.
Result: 0.199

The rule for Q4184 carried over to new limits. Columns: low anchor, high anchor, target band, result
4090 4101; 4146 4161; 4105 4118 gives 0.7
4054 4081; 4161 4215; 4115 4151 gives -0.4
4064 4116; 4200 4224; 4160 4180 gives -0.3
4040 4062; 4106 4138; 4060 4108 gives 2.0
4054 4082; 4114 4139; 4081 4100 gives 1.0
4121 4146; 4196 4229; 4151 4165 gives -1.5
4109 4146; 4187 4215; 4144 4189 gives -1.3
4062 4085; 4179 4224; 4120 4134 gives 0.2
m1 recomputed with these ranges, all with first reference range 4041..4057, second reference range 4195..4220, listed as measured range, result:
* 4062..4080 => 0.022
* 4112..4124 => 0.074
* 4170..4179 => 0.058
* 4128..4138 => -0.011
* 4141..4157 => -0.026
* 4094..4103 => 0.174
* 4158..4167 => -0.030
